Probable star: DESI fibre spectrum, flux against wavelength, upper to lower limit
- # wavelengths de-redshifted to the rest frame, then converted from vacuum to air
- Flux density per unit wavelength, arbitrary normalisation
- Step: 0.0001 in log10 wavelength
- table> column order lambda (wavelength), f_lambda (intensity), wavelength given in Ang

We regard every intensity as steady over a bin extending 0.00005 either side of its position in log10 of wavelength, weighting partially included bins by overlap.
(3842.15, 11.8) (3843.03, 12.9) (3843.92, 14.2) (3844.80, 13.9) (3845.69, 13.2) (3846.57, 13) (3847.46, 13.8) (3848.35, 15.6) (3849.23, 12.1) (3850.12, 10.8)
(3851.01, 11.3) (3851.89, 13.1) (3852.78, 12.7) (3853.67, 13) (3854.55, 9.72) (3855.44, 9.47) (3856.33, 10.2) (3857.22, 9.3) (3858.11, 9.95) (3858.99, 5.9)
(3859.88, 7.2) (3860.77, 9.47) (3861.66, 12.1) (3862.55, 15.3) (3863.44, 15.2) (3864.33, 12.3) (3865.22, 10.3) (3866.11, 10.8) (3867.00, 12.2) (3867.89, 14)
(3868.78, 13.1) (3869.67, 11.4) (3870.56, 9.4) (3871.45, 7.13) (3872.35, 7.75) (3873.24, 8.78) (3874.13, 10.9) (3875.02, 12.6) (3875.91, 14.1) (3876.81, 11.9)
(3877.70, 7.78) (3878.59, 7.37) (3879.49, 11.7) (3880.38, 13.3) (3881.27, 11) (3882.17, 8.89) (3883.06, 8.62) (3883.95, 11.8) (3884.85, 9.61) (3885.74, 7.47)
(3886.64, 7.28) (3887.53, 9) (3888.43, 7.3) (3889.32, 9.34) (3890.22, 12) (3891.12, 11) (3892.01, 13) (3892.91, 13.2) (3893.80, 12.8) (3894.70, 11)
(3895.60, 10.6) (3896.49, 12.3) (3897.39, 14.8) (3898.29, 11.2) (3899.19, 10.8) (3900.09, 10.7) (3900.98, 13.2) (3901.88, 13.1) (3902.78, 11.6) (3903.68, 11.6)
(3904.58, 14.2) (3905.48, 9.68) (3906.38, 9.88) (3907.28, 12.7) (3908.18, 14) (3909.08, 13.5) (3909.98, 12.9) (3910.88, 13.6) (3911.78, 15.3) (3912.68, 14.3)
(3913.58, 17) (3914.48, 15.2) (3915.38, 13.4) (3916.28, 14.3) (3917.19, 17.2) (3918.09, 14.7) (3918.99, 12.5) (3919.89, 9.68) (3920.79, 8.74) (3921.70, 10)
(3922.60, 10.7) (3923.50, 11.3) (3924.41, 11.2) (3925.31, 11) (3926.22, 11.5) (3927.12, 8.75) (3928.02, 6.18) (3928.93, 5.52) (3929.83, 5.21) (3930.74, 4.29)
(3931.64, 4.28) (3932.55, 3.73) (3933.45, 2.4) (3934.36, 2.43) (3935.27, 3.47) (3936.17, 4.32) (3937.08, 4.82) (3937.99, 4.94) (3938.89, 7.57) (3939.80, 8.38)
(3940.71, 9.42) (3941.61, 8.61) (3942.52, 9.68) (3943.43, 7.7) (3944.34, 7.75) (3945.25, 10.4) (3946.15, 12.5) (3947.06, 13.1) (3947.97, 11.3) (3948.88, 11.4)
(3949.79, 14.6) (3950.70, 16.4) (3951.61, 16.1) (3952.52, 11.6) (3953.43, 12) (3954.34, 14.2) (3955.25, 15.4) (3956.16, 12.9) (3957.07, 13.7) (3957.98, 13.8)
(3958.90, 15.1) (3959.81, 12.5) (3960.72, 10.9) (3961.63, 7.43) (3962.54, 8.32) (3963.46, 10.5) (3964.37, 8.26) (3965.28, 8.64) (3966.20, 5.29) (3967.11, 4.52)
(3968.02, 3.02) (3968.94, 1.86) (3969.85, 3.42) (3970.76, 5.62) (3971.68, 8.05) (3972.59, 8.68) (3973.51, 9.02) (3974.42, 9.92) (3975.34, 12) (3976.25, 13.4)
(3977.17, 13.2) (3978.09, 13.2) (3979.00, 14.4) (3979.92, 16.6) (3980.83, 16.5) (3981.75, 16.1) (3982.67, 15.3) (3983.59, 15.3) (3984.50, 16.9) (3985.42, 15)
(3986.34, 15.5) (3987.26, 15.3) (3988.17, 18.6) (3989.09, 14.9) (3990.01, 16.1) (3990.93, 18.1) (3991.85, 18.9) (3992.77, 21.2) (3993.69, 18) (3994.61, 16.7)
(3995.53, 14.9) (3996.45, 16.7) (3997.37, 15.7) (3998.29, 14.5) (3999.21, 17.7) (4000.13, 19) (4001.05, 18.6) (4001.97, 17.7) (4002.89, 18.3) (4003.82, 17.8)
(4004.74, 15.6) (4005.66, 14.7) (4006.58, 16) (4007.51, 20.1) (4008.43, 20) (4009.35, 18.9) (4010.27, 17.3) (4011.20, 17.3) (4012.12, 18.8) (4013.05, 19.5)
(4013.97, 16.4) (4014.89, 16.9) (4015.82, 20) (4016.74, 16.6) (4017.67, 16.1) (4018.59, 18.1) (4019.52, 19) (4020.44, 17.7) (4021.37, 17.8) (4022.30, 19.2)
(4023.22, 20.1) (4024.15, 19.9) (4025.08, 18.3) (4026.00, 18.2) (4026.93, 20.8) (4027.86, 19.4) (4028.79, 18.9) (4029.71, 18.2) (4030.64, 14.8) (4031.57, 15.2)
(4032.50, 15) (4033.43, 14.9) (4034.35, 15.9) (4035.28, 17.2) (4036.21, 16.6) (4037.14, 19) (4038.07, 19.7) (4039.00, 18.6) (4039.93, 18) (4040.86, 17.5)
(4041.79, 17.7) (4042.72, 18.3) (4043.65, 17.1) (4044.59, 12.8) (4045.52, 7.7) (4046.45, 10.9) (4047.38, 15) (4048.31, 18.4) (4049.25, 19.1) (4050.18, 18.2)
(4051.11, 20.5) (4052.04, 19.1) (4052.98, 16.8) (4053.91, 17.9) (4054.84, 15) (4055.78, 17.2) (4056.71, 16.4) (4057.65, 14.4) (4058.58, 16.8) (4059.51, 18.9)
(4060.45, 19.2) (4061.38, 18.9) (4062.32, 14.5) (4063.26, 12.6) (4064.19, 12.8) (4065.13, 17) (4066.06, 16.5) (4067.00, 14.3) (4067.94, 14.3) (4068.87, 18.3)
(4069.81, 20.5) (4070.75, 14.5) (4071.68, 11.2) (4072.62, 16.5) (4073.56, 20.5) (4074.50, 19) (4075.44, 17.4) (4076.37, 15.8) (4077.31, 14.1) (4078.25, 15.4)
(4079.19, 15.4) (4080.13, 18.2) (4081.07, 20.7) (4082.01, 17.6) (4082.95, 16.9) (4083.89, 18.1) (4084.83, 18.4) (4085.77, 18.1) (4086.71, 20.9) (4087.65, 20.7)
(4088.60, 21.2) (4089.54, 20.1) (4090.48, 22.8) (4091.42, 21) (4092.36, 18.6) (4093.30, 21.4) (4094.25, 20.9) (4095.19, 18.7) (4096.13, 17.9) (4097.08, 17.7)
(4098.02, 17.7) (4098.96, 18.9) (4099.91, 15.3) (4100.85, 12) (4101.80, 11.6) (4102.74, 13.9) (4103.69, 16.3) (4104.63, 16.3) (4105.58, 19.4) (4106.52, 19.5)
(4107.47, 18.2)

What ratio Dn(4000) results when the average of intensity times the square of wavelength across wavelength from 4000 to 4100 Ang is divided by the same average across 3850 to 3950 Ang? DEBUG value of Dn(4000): 1.8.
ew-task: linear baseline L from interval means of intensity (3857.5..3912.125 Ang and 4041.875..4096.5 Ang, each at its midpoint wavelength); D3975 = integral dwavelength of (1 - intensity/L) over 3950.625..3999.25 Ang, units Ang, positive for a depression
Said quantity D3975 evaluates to 4.6 Ang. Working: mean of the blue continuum 11.2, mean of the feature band 12.9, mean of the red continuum 17.3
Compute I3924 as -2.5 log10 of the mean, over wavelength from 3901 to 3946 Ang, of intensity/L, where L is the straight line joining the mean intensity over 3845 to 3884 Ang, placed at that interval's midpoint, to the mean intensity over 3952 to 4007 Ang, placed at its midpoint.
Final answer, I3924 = 0.23 mag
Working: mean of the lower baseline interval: 11.1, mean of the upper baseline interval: 13.4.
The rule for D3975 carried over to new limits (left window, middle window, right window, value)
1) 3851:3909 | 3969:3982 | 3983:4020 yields 4.0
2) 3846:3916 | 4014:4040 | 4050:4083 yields -3.7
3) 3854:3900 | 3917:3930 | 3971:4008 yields 2.5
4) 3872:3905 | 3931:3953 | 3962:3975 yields -1.5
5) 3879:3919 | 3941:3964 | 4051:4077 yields 2.8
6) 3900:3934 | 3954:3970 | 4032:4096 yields 4.1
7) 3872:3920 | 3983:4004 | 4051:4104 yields -3.2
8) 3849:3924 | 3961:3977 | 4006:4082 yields 7.5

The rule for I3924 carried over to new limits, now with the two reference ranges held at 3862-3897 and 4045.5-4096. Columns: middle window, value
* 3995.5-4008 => -0.13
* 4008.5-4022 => -0.16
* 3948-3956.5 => -0.03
